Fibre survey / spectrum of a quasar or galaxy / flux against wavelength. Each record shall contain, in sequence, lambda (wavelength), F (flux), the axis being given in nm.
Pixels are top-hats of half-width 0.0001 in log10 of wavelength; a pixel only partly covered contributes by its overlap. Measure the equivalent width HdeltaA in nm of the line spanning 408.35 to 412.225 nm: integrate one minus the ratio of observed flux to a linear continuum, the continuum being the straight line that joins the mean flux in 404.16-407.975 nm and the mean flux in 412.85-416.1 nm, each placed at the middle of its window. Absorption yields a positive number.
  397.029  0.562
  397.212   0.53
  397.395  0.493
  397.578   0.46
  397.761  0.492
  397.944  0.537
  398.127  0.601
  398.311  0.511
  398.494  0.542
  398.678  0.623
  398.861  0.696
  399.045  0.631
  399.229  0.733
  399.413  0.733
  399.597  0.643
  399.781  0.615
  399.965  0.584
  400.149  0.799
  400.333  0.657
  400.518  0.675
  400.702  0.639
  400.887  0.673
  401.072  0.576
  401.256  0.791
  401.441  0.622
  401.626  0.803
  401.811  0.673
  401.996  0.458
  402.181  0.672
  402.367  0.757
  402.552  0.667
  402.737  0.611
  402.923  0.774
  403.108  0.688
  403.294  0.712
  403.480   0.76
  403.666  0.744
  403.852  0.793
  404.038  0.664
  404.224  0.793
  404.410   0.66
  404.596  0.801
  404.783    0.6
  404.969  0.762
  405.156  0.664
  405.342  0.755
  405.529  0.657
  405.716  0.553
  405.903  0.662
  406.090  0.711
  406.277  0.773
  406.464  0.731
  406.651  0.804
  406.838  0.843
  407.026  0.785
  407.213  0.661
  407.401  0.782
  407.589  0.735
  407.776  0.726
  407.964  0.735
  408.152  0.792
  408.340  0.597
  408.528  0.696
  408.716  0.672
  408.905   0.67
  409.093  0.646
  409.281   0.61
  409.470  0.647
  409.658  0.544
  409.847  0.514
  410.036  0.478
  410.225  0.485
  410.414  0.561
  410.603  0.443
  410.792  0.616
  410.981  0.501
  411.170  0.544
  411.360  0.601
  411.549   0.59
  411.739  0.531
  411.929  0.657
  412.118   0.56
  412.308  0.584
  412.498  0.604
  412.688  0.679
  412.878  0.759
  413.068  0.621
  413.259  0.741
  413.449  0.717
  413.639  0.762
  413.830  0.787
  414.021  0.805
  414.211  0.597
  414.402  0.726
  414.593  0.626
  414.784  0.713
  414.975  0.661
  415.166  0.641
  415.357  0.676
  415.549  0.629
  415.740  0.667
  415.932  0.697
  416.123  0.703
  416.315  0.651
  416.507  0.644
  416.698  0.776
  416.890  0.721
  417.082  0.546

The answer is 0.711 nm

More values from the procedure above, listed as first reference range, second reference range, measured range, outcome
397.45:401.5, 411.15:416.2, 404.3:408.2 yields -0.471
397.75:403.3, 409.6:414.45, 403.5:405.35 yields -0.241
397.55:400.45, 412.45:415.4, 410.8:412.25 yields 0.237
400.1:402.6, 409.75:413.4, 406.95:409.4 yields -0.339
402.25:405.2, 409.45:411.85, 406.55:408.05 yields -0.320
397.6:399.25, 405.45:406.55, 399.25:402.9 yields -0.301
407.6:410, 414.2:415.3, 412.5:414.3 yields -0.136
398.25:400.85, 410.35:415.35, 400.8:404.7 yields -0.307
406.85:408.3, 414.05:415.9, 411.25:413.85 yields 0.145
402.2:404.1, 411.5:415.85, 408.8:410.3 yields 0.242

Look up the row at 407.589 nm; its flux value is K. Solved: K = 0.735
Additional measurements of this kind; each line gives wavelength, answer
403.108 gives 0.688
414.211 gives 0.597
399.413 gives 0.733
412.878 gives 0.759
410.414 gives 0.561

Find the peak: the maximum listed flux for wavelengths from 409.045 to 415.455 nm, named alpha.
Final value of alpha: 0.805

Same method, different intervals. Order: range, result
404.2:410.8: 0.843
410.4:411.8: 0.616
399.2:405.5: 0.803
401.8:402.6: 0.757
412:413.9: 0.787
